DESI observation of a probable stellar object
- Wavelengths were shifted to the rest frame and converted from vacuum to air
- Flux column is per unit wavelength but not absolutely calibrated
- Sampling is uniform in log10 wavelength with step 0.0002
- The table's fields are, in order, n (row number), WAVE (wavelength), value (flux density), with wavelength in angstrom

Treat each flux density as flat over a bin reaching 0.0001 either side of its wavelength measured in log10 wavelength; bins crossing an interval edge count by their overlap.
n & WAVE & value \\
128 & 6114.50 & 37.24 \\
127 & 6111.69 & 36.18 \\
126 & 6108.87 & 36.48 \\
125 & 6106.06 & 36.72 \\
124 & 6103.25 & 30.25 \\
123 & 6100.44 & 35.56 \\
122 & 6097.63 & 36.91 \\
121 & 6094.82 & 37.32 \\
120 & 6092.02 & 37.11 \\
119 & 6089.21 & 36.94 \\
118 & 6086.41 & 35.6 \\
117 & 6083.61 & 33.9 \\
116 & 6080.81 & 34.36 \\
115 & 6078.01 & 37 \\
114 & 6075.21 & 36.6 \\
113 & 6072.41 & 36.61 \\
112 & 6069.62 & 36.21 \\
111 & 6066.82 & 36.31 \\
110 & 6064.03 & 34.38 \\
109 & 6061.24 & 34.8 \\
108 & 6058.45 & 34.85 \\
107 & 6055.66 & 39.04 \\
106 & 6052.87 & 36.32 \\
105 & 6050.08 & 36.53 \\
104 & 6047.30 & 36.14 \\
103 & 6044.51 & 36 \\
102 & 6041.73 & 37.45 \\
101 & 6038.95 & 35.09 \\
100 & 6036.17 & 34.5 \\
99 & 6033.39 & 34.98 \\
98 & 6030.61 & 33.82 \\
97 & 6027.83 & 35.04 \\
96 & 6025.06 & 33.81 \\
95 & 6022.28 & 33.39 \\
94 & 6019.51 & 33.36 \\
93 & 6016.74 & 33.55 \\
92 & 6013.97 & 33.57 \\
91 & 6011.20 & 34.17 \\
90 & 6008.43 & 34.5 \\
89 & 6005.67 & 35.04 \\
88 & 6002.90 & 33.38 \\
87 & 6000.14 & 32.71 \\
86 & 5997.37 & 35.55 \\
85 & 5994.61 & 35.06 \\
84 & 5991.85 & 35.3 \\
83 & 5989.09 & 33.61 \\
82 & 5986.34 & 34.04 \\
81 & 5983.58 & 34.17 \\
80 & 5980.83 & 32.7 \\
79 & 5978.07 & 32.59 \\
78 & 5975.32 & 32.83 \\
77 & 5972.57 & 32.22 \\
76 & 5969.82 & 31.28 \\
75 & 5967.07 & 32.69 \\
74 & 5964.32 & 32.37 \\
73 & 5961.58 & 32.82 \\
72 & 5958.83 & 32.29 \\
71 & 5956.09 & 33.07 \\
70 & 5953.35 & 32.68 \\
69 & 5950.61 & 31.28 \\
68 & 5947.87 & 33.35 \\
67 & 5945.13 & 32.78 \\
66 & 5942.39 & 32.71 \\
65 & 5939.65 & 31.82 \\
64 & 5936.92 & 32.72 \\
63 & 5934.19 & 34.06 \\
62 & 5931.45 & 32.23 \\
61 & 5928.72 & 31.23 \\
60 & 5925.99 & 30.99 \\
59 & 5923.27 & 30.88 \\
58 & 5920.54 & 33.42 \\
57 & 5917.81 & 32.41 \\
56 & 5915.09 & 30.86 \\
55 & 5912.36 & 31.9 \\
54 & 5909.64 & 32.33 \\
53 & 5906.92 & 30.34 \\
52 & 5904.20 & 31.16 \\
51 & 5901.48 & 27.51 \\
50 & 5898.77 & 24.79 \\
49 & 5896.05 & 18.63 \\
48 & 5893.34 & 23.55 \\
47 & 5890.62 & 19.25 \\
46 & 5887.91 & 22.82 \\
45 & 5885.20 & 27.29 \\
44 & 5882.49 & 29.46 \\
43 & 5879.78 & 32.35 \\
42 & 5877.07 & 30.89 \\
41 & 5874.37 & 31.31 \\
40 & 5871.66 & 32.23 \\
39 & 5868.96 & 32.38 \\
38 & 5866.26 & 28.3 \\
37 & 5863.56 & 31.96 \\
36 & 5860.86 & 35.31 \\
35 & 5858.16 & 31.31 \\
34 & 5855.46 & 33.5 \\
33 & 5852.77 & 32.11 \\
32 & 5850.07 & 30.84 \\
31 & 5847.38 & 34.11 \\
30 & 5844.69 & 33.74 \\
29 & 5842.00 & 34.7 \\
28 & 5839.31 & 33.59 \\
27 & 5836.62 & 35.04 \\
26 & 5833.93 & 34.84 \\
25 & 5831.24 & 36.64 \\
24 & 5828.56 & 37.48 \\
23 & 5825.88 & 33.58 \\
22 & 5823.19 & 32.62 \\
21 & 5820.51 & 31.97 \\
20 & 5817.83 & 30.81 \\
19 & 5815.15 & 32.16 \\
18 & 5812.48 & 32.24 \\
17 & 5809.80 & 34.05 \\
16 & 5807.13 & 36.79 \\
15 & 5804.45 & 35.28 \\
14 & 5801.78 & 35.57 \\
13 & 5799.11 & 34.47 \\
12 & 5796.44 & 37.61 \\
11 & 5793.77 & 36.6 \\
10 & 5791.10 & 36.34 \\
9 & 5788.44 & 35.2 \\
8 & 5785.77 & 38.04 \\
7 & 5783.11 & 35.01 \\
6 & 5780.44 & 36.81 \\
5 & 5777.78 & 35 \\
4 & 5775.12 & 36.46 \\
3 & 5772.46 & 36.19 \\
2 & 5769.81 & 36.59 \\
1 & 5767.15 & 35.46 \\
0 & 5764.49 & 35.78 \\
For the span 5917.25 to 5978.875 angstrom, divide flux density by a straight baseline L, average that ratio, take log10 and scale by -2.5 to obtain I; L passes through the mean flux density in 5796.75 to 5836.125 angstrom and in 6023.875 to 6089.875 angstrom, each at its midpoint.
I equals 0.09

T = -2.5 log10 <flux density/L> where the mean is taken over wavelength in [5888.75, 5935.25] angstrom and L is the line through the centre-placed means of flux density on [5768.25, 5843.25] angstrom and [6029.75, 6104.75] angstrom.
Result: 0.21 mag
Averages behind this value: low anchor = 35.1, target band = 29.1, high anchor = 35.7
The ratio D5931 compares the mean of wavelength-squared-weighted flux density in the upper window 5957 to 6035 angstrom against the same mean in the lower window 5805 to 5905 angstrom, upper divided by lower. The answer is 1.13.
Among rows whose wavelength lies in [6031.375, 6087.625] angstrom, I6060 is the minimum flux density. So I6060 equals 33.9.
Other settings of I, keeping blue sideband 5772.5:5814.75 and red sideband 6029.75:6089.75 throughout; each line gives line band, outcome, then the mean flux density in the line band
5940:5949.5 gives 0.094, 32.8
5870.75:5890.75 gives 0.238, 28.7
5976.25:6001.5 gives 0.056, 33.9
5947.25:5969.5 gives 0.103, 32.5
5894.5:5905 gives 0.378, 25.2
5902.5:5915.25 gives 0.145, 31.2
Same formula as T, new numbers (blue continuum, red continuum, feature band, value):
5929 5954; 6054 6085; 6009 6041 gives 0.016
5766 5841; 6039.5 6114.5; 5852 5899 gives 0.222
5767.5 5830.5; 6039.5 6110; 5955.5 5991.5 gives 0.087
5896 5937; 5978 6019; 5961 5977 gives 0.015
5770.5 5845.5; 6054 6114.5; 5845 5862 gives 0.072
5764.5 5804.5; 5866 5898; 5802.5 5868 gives -0.068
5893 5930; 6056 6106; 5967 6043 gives -0.035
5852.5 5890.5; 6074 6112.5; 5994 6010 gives -0.025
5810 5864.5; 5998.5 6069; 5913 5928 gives 0.078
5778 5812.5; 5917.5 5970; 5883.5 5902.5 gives 0.389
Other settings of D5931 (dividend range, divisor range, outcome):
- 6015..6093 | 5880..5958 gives 1.24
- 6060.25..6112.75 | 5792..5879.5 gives 1.16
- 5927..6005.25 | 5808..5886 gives 1.05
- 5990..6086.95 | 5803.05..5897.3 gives 1.19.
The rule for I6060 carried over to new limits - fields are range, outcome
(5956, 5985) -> 31.28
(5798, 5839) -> 30.81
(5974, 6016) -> 32.59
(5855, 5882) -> 28.3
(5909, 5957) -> 30.86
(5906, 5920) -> 30.34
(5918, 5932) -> 30.88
